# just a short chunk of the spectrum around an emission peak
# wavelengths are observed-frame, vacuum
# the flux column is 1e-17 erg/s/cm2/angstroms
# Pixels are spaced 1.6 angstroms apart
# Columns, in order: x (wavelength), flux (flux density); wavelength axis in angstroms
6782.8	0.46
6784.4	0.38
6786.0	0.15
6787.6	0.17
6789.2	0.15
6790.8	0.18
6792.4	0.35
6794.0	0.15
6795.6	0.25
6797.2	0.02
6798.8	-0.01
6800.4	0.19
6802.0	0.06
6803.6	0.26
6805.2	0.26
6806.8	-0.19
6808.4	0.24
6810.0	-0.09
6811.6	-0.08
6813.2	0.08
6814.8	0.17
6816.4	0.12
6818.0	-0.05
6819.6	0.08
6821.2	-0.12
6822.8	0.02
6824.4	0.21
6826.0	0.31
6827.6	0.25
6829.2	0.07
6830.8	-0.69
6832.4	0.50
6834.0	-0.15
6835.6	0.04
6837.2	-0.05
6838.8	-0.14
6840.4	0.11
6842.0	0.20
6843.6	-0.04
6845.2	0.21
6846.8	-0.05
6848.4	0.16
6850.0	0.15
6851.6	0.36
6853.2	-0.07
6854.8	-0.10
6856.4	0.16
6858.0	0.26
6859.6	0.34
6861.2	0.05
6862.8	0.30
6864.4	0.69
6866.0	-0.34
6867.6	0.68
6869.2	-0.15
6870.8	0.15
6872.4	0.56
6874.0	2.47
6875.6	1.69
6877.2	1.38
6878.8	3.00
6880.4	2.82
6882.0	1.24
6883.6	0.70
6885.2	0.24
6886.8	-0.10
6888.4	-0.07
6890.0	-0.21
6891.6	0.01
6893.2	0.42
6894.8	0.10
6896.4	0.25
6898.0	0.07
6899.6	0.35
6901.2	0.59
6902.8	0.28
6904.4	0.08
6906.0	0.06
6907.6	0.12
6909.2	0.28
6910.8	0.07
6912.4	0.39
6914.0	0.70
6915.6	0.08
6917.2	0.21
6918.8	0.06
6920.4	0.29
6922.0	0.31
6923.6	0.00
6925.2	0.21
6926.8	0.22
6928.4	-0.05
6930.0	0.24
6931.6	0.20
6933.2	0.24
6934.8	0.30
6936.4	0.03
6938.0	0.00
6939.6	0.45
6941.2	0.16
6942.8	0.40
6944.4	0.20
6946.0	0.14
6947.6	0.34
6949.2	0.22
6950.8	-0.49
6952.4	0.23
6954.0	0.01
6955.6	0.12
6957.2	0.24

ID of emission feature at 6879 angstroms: [O II]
